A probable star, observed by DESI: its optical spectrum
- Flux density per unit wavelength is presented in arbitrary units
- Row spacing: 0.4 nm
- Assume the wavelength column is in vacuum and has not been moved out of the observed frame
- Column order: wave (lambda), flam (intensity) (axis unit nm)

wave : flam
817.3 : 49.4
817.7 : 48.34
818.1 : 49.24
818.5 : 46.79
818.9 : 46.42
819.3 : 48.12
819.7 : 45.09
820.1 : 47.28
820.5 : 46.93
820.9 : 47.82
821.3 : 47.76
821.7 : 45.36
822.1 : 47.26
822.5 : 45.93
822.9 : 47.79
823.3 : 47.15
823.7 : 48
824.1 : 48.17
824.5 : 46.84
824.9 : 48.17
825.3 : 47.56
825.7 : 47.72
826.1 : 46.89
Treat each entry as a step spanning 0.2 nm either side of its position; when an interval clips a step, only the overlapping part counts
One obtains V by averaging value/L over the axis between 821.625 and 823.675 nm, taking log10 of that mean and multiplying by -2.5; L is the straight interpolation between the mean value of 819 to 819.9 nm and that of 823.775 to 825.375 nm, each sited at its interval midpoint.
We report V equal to 0.01 mag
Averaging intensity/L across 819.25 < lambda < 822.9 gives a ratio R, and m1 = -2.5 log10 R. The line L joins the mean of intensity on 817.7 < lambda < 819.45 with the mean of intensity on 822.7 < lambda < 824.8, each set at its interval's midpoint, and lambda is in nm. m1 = 0.02 mag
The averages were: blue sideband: 47.7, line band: 46.8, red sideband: 47.6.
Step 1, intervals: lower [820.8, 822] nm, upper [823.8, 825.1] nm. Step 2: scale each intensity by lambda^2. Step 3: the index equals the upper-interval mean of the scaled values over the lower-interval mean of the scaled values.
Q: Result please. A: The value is 1.0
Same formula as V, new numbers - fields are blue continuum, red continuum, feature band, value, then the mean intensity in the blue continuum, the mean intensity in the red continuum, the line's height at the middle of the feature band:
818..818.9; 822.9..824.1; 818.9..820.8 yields 0.02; 47.5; 47.7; 47.6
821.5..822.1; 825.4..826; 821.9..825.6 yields -0.02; 46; 47.6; 46.8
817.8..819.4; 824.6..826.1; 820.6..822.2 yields 0.01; 47.7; 47.6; 47.6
